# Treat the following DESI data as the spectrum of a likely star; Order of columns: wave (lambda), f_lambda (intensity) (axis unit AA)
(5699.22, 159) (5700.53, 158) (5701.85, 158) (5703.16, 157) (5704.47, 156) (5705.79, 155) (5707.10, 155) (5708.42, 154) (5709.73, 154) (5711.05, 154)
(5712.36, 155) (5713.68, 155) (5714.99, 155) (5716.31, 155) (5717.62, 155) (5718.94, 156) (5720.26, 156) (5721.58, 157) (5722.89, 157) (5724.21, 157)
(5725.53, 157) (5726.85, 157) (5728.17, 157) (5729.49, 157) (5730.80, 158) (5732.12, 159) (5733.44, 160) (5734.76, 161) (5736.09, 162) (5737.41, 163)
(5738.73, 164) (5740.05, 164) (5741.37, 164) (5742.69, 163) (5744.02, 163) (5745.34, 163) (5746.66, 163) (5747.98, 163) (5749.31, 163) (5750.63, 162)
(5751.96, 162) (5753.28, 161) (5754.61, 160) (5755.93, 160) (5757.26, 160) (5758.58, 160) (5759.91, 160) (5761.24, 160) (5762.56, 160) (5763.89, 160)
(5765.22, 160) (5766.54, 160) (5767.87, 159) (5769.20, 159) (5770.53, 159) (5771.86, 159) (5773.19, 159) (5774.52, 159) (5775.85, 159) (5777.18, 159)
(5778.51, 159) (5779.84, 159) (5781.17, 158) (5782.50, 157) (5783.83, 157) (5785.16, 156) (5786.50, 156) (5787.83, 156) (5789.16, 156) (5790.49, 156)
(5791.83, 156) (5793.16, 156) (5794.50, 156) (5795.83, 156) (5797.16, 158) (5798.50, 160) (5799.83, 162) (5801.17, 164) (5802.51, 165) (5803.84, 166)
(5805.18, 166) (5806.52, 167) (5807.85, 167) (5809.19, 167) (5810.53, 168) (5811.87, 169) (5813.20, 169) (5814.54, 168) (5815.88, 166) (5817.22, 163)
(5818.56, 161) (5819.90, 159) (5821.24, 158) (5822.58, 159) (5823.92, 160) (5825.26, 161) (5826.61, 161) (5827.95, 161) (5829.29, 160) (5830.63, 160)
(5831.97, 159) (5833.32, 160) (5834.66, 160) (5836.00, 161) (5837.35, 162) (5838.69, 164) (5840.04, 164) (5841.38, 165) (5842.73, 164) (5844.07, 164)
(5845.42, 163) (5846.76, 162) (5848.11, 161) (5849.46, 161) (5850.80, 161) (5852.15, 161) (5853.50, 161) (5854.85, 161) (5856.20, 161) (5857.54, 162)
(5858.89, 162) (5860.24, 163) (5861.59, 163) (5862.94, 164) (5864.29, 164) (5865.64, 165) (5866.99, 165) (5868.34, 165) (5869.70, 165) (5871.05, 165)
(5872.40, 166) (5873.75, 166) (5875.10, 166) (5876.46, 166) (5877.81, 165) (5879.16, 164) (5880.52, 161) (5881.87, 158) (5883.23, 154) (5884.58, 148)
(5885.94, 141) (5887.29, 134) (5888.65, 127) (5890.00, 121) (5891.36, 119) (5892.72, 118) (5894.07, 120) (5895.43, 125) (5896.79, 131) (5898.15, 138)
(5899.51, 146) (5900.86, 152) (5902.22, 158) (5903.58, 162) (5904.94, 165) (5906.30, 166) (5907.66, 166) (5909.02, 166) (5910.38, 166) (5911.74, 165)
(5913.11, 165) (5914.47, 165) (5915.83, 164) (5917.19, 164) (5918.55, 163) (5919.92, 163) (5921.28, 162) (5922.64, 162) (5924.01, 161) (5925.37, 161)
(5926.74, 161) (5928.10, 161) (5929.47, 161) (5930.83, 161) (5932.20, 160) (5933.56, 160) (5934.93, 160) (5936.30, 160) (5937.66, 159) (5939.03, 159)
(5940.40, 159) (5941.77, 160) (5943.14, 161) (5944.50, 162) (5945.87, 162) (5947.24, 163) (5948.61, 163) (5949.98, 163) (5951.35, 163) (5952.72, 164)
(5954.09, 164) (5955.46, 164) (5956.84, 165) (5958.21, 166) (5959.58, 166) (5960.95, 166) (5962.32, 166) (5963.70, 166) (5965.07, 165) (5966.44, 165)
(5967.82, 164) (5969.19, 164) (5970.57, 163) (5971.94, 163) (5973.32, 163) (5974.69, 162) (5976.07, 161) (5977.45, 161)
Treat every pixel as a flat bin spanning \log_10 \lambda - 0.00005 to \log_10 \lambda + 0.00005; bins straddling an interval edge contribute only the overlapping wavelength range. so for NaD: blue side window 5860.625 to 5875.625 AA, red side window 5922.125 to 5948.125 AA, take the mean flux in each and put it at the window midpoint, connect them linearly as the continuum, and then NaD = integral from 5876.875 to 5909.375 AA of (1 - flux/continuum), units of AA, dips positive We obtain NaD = 3.4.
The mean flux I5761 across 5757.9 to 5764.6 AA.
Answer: 160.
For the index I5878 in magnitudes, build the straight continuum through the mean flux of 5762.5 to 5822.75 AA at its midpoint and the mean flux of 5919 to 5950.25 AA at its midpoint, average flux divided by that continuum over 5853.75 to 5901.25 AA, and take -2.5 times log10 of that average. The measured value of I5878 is 0.063 mag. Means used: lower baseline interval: 161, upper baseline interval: 161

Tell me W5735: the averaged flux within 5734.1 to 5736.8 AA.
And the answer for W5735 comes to 161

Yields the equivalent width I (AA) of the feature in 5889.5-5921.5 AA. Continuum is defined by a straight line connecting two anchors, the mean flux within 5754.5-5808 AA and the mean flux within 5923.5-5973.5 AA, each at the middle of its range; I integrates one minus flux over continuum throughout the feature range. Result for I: 2.1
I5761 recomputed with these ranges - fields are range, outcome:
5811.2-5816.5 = 168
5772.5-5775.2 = 159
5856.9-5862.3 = 162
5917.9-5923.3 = 162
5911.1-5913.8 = 165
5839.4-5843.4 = 164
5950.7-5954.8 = 164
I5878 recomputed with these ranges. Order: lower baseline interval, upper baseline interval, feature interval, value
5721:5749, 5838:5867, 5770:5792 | 0.025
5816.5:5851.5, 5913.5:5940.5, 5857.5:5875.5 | -0.020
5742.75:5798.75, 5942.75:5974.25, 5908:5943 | 0.008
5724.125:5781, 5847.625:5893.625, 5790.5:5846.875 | -0.030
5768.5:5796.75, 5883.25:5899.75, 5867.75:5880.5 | -0.215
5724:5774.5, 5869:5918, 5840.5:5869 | -0.056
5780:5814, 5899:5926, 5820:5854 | 0.001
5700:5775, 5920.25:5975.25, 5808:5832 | -0.017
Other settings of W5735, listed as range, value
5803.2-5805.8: 166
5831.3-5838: 160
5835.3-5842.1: 163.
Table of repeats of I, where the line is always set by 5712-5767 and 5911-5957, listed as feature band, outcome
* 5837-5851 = -0.17 AA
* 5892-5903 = 1.73 AA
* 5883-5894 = 2.06 AA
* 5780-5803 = 0.34 AA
